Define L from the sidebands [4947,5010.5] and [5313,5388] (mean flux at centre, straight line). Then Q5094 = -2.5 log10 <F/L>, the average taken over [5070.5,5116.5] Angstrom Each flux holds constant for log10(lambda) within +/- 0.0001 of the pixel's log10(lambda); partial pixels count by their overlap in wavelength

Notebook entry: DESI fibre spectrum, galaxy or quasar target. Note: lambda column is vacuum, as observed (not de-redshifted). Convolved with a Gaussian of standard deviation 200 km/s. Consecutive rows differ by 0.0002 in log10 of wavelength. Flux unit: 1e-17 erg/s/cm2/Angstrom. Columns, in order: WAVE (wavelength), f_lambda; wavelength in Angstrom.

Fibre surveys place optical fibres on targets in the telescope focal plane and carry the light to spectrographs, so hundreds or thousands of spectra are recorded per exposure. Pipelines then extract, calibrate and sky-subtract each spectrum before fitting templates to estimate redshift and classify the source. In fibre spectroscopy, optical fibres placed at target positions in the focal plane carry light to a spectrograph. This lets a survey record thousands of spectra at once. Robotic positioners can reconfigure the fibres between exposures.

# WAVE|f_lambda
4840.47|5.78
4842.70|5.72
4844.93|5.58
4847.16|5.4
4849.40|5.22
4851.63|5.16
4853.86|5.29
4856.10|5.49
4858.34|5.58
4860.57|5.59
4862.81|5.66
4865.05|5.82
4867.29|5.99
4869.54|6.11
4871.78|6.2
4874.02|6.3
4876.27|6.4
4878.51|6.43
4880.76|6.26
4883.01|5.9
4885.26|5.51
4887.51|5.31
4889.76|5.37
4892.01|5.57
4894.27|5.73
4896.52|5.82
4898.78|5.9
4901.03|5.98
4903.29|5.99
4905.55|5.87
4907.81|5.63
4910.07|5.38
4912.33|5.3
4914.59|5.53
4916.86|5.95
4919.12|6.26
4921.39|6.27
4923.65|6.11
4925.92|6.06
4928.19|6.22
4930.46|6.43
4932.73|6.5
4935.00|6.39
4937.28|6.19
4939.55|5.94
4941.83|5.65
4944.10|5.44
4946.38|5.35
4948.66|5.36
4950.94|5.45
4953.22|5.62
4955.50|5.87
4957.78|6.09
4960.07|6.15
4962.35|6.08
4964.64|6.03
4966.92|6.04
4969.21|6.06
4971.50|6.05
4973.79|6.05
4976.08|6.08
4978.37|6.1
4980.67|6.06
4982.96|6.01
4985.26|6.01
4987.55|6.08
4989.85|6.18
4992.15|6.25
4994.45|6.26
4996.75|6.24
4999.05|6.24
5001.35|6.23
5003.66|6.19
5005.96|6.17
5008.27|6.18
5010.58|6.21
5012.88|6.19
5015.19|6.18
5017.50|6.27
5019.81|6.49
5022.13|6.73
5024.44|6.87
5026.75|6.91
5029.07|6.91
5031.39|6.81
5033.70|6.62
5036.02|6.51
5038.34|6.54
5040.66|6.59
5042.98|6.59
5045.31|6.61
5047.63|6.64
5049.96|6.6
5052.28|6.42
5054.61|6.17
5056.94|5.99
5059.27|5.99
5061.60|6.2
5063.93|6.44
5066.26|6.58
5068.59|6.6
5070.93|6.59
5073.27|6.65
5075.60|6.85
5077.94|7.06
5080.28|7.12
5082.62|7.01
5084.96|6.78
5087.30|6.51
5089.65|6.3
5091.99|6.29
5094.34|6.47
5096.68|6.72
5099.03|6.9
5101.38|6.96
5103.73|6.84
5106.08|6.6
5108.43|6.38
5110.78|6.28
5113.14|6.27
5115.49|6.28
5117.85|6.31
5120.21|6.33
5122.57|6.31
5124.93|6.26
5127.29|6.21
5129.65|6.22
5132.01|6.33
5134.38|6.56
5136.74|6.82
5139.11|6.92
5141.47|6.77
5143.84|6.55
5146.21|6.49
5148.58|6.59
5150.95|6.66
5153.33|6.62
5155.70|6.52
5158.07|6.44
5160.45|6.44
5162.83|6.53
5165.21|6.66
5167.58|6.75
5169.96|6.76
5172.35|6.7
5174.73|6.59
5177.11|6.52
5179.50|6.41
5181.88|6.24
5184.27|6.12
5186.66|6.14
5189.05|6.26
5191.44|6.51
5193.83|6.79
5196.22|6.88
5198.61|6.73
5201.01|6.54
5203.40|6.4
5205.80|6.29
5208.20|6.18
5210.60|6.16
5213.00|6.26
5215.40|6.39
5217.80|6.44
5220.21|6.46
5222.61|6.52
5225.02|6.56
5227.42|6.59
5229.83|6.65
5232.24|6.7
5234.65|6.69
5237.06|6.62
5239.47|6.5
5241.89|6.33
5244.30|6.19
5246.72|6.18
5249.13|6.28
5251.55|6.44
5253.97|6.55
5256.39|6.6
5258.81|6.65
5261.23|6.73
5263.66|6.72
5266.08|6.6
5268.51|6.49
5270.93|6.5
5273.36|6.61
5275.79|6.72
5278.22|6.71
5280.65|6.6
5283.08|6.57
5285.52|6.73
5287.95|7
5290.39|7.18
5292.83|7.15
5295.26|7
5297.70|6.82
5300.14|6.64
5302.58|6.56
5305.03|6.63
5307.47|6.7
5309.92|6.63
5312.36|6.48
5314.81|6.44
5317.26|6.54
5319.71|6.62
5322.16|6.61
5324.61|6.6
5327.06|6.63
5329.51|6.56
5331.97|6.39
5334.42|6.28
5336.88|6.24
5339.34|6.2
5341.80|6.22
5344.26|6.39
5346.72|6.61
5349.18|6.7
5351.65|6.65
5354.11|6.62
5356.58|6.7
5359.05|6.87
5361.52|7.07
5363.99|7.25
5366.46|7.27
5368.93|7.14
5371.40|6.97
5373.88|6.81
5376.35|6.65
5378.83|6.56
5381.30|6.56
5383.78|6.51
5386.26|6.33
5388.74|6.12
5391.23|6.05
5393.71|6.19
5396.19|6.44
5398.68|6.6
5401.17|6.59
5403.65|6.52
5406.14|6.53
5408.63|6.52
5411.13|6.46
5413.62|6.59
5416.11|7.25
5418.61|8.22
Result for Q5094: -0.07 mag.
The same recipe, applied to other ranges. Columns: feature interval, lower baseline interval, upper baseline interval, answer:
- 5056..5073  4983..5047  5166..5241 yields 0.01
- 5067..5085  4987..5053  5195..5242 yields -0.06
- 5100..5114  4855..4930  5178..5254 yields -0.05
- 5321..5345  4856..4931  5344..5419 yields 0.03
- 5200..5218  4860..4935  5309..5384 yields 0.02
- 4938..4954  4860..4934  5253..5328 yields 0.09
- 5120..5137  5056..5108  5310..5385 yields 0.04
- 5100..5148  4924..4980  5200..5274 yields -0.04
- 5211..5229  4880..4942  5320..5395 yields -0.01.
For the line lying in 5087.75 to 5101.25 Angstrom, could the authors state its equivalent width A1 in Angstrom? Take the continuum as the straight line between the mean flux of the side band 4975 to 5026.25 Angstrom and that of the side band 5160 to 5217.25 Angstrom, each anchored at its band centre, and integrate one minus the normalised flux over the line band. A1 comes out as -0.4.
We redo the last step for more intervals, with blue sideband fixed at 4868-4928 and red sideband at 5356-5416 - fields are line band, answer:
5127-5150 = -1.1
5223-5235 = -0.4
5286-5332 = -1.2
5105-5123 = -0.3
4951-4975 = 0.1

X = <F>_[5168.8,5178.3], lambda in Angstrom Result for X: 6.64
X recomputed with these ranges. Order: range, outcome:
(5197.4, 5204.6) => 6.56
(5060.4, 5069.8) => 6.46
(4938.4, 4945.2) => 5.68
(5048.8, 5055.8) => 6.4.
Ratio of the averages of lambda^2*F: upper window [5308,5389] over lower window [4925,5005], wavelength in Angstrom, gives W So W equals 1.27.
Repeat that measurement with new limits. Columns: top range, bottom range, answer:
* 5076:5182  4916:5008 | 1.16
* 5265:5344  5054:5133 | 1.10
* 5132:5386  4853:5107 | 1.19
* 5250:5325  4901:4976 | 1.29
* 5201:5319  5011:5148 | 1.08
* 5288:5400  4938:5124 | 1.18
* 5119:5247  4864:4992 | 1.21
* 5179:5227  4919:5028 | 1.15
